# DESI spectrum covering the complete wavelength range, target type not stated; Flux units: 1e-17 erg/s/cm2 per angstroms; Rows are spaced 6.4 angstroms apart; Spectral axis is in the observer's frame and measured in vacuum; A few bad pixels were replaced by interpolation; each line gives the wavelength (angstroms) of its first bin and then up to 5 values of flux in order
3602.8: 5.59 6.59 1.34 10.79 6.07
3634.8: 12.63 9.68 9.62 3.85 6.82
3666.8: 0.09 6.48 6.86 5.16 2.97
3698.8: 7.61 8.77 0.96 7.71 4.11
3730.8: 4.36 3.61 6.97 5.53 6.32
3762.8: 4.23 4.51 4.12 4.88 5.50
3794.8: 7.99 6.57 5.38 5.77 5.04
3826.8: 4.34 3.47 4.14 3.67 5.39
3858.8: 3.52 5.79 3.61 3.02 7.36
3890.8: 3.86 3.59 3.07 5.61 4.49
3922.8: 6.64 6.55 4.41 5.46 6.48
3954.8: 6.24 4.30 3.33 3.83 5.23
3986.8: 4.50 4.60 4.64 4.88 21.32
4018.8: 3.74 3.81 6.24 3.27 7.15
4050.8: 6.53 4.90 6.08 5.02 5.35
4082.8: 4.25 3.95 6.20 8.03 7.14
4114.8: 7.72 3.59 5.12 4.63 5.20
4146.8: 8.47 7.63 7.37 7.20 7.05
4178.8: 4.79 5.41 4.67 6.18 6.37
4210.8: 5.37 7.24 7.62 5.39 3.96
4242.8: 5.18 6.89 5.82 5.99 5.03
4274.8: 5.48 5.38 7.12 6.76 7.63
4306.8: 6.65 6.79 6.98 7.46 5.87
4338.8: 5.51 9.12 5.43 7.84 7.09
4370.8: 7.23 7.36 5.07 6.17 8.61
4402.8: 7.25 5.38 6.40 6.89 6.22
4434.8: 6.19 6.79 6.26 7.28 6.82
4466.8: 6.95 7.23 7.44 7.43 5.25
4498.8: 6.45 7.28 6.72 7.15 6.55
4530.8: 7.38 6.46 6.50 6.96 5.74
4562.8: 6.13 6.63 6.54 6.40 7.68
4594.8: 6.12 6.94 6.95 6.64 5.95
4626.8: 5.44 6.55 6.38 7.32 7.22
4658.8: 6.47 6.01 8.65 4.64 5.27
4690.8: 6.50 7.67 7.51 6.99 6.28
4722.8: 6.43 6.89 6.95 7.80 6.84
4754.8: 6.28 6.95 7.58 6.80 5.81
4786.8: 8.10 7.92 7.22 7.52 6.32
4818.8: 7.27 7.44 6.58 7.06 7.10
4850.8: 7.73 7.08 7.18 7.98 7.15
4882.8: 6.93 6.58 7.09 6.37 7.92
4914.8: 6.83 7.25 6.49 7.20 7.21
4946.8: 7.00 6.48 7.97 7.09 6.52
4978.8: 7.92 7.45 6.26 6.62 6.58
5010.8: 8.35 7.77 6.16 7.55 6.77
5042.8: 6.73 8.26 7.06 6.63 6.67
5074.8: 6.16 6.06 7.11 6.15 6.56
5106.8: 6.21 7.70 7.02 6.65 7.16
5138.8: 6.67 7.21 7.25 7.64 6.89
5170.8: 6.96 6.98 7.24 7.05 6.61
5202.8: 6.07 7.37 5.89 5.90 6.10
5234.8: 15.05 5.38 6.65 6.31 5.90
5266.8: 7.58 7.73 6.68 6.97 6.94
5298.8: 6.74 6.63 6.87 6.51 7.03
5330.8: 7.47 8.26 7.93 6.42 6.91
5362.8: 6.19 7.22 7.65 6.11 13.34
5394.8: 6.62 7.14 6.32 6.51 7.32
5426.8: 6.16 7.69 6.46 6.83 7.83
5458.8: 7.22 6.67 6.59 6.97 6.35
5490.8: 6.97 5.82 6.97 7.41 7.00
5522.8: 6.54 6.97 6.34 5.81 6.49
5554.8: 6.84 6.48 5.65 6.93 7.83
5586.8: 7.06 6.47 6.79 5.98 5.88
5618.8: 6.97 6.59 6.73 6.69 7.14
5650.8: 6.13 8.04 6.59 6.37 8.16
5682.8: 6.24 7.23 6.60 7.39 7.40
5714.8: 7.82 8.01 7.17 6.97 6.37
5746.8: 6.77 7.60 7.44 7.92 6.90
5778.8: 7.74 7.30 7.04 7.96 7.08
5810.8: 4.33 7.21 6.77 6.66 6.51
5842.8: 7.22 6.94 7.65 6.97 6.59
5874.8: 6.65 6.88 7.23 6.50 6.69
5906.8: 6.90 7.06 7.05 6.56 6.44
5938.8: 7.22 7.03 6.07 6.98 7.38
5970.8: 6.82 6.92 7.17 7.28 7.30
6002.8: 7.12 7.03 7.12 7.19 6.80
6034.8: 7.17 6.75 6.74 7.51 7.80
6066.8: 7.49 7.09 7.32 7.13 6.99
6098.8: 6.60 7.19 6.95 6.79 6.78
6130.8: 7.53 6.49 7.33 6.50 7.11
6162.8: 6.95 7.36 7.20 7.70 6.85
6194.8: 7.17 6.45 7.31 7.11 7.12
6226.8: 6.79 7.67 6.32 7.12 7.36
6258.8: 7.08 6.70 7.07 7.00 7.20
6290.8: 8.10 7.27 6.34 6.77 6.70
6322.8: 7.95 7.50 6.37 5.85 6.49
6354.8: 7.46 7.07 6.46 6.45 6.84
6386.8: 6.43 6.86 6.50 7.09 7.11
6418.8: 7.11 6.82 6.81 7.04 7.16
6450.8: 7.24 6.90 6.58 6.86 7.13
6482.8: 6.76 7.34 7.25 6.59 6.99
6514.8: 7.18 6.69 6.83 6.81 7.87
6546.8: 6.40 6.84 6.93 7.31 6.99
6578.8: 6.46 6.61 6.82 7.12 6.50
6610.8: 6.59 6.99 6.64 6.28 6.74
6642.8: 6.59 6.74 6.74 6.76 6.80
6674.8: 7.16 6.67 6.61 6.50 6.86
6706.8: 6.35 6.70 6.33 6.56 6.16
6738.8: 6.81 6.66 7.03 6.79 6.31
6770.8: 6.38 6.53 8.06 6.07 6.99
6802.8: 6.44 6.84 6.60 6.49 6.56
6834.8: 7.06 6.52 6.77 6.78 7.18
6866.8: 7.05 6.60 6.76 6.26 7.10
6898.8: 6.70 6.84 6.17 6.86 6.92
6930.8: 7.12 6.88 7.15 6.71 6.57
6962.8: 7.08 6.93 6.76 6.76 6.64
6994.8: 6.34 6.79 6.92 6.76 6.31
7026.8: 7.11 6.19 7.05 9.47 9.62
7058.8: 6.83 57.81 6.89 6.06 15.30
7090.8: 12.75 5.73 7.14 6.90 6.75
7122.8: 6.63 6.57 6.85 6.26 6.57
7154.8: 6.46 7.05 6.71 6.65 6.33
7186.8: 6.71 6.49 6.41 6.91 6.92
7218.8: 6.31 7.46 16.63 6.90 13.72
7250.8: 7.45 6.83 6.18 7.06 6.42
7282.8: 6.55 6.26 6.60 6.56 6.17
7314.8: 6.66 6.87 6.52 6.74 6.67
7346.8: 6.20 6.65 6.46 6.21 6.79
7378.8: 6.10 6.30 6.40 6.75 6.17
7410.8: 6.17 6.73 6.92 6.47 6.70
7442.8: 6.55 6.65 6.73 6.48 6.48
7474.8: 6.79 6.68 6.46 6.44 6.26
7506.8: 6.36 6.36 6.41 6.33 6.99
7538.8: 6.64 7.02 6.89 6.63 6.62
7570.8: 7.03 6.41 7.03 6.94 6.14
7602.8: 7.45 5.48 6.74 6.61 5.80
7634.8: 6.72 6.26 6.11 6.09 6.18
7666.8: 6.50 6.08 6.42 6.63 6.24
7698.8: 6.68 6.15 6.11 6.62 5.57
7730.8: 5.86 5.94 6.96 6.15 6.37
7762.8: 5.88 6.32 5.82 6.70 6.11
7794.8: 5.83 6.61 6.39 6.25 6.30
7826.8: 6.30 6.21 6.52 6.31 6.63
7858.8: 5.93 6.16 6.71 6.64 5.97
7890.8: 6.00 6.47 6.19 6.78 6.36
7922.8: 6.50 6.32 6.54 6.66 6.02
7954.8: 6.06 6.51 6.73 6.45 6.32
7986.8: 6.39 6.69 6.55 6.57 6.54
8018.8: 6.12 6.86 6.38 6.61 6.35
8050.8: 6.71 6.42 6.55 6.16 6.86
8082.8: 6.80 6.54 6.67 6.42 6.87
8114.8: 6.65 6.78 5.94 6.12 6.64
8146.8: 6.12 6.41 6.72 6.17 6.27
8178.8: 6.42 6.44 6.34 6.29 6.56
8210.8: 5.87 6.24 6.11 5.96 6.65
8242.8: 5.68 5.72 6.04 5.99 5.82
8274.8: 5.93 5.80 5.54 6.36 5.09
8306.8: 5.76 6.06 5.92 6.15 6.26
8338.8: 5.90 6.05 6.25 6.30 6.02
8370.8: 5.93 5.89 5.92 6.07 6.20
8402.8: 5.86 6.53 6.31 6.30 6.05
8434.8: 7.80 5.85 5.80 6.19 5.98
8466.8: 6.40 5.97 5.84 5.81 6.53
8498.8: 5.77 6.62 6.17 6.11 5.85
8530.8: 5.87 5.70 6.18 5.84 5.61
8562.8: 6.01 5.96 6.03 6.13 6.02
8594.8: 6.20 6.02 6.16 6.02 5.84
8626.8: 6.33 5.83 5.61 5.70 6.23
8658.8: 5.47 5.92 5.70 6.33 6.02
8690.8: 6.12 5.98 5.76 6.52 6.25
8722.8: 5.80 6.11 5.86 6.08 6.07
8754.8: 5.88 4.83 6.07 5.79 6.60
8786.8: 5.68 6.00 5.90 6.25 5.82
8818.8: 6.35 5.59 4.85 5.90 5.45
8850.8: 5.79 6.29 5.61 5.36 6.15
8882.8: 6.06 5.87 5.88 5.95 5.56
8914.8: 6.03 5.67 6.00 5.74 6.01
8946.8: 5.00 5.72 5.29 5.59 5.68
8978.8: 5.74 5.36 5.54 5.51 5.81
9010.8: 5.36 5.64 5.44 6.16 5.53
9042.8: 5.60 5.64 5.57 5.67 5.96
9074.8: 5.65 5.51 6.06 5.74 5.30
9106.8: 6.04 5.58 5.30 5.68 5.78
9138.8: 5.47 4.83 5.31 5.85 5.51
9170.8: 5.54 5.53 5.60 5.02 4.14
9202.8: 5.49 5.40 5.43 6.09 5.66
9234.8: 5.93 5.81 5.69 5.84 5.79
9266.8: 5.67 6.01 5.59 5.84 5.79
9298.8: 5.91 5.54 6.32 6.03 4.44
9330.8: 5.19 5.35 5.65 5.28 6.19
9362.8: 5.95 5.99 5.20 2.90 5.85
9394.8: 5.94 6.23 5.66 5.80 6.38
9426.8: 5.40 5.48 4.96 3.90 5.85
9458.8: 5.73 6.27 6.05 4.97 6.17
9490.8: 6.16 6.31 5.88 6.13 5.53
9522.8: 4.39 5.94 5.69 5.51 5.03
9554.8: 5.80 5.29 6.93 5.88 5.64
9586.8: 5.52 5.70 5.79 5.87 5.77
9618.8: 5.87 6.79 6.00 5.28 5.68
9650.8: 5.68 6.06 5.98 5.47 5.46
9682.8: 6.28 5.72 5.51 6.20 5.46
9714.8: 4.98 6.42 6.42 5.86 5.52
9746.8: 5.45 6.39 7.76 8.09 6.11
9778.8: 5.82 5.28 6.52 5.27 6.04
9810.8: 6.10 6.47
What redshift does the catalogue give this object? 0.076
